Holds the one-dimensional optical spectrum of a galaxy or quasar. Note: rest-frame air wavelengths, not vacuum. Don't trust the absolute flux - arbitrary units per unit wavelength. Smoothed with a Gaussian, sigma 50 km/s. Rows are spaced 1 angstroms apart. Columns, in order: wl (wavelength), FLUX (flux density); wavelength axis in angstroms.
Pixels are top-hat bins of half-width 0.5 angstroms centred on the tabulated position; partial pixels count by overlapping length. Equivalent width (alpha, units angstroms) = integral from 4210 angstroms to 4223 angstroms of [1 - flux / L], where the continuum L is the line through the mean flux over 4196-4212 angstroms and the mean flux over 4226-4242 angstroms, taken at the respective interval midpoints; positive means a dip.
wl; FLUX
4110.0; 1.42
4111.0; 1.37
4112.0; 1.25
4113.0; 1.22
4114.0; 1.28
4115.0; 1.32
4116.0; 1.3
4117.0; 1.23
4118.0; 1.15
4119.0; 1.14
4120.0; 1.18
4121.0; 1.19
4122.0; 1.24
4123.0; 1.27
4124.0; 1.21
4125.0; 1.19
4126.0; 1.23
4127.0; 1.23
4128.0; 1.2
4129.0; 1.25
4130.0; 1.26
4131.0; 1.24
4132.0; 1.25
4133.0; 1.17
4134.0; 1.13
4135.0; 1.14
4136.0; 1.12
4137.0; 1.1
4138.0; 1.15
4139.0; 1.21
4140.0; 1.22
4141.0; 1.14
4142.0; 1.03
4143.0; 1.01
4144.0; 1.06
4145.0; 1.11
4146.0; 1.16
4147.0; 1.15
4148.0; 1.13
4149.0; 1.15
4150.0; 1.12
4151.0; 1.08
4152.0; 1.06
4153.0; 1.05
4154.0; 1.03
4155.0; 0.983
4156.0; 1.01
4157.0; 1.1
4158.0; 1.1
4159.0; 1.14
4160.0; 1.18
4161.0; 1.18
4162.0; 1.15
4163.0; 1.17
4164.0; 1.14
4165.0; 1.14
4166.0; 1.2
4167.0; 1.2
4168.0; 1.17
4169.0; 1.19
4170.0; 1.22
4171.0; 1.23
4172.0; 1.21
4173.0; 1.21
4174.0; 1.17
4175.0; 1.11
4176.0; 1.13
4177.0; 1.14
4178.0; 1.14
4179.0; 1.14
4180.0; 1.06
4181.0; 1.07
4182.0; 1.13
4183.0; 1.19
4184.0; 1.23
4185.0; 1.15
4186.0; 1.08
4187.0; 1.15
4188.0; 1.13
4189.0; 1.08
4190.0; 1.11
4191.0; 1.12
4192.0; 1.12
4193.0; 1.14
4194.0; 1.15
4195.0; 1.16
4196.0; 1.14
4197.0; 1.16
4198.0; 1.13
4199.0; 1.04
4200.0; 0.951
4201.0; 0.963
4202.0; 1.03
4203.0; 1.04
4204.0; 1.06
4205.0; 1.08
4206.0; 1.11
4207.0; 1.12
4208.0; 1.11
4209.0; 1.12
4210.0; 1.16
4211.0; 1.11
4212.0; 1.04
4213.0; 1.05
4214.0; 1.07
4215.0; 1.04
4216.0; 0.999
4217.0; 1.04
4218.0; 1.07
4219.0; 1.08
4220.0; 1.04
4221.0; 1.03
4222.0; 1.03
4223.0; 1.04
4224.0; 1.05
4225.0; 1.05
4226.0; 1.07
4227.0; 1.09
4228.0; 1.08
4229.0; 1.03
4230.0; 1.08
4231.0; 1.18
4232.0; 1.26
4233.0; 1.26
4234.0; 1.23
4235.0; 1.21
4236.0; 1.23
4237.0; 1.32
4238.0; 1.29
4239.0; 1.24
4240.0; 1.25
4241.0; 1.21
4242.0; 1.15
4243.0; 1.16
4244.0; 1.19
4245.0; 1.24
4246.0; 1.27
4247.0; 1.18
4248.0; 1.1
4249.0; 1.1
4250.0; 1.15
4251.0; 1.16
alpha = 0.8 angstroms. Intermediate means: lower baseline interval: 1.08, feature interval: 1.05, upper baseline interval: 1.19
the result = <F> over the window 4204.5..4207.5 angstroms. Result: 1.1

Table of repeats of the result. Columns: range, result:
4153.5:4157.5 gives 1.03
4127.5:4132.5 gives 1.24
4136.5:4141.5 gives 1.16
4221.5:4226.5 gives 1.05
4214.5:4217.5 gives 1.03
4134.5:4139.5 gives 1.14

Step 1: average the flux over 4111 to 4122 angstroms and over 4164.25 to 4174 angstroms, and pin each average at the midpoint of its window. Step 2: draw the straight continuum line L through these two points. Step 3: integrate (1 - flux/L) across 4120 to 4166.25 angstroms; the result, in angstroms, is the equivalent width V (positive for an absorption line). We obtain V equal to 2.5 angstroms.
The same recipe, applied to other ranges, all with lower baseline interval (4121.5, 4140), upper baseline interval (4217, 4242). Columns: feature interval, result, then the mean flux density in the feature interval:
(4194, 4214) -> 1.2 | 1.08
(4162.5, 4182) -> 0.3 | 1.16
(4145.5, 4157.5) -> 1.0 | 1.09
